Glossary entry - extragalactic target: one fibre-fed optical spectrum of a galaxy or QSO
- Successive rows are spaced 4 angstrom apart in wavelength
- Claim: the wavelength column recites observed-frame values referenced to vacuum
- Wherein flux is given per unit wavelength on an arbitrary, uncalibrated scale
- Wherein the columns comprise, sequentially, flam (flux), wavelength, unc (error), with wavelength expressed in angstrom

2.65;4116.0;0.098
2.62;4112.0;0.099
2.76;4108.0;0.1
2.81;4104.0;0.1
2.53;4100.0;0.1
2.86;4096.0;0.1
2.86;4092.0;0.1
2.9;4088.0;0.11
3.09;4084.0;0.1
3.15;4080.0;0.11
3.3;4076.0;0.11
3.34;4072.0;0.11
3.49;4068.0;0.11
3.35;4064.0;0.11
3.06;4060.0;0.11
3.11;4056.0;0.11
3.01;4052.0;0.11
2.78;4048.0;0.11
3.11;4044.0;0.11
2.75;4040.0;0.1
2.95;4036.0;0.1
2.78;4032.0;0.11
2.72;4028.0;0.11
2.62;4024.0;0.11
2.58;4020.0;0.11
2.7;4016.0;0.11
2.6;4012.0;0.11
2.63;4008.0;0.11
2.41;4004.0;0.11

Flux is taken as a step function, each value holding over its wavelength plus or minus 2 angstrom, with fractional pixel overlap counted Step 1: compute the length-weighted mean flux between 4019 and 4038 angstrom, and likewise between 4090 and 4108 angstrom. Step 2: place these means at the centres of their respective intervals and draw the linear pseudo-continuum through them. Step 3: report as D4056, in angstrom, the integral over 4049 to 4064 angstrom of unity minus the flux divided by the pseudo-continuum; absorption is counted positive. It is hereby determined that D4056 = -1.8 angstrom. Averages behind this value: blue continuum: 2.74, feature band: 3.08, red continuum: 2.76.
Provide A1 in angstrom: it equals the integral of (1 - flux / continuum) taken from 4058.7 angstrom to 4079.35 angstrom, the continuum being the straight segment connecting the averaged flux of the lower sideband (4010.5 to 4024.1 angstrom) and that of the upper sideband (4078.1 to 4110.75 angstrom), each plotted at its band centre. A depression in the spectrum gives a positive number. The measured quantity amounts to -3.9 angstrom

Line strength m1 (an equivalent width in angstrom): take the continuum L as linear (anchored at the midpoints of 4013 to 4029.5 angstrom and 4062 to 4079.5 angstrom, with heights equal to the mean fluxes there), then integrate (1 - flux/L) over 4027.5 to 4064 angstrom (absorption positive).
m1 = 0.6 angstrom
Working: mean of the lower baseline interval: 2.65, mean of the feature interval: 2.95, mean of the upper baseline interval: 3.35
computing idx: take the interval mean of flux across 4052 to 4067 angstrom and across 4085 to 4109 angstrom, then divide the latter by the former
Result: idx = 0.88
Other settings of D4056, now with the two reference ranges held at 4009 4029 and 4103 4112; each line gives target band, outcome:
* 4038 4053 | -1.32 angstrom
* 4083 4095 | -0.91 angstrom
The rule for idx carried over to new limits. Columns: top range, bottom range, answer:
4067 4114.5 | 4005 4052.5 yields 1.08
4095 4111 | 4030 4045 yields 0.95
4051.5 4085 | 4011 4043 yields 1.18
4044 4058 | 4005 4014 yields 1.15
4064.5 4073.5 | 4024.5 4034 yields 1.25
